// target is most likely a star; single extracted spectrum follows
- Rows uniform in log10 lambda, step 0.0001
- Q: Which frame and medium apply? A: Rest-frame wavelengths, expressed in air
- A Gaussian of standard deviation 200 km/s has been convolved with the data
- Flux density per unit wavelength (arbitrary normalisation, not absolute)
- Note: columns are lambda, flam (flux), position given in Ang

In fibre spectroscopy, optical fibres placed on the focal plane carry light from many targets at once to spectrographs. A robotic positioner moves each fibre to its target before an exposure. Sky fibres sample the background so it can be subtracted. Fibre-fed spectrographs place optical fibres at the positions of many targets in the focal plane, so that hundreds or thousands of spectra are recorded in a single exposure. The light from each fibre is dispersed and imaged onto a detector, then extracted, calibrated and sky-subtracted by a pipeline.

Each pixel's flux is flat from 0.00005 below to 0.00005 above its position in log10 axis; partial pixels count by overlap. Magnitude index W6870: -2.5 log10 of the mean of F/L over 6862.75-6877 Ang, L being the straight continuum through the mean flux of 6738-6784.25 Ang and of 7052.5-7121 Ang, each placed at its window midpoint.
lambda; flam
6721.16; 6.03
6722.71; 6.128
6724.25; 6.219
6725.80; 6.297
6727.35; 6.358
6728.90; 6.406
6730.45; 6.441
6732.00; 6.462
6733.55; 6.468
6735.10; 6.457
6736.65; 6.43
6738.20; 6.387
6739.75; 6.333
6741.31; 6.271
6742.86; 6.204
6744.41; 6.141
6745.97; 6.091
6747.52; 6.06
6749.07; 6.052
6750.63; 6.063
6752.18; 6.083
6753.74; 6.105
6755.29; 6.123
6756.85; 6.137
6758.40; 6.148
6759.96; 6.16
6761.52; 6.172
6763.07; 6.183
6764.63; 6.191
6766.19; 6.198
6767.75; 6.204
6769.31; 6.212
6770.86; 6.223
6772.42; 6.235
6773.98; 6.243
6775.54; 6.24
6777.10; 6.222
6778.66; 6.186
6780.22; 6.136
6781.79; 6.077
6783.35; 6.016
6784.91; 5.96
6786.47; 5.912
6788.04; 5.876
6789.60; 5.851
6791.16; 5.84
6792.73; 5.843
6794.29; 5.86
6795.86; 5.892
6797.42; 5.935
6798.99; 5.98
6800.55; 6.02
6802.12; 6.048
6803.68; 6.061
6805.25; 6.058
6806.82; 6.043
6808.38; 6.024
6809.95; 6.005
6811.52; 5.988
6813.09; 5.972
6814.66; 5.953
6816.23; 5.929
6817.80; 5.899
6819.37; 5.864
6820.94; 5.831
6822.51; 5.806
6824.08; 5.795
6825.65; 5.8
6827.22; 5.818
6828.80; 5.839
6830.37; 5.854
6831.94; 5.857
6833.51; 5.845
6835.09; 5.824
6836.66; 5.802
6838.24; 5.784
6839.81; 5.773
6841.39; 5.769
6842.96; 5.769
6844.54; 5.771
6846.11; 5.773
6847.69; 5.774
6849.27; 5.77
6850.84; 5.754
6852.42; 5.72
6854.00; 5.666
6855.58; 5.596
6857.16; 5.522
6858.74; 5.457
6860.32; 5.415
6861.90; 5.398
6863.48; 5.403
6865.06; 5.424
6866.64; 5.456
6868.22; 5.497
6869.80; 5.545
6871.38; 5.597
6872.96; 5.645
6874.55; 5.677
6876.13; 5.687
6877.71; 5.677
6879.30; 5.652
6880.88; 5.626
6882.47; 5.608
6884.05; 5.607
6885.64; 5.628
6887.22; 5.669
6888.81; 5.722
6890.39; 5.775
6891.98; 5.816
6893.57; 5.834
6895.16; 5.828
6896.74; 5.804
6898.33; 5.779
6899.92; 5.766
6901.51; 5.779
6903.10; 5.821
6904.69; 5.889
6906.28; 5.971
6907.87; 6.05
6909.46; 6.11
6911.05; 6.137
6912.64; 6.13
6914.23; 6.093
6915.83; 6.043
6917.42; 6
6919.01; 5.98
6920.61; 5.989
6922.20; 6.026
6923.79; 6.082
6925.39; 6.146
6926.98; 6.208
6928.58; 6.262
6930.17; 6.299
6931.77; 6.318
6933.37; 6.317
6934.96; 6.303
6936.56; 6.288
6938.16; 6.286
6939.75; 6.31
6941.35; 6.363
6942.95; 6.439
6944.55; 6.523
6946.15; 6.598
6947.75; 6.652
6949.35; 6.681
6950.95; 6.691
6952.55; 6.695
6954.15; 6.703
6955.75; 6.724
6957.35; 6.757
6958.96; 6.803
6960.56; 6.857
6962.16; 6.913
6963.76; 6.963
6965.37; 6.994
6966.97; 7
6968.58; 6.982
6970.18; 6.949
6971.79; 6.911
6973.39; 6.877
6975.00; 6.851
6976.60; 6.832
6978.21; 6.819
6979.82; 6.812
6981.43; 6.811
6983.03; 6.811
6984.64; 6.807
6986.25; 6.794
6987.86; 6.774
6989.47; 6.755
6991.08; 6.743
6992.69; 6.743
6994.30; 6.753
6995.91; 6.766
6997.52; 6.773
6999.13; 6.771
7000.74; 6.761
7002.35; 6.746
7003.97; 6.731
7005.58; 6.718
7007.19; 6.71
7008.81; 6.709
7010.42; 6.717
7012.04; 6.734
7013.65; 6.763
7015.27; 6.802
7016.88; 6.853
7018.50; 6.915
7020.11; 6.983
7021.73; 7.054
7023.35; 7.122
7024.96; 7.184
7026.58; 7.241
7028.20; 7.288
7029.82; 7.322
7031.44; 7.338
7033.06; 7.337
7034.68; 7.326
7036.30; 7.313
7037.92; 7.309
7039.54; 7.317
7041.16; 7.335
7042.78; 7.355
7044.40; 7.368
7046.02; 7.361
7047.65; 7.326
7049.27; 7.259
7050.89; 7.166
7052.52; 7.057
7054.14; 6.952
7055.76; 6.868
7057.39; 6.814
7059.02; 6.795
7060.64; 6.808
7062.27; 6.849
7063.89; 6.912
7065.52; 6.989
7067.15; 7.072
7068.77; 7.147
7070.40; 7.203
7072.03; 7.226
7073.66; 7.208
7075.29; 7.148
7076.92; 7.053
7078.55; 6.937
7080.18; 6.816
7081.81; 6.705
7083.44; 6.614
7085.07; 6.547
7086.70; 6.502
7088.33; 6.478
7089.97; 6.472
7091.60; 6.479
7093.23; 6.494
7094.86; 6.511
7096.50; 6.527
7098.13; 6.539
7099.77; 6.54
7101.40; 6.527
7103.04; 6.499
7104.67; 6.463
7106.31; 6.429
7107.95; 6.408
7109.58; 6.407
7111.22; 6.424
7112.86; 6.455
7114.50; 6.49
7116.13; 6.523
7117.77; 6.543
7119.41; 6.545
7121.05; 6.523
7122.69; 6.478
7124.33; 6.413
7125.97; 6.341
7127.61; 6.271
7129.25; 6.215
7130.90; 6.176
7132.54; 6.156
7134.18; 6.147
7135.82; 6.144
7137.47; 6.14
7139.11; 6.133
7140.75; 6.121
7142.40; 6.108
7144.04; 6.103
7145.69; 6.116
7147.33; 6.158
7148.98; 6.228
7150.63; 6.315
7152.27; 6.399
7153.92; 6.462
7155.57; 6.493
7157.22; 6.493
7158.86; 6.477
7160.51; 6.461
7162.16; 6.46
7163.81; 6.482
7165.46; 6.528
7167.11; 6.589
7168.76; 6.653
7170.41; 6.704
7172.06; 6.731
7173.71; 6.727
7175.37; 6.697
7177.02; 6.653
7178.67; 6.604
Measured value 0.15 mag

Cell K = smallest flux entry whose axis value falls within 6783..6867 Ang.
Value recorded 5.398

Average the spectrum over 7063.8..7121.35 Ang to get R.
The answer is 6.67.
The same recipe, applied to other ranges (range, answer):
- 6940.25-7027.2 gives 6.8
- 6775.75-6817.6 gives 5.99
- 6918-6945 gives 6.24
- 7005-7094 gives 6.99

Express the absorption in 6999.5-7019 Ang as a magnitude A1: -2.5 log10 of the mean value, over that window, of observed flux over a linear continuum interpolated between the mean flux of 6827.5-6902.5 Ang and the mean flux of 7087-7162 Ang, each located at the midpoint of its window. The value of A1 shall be -0.12 mag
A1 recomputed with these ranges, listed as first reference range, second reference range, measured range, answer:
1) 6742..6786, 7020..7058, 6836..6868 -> 0.15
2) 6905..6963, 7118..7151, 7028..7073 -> -0.14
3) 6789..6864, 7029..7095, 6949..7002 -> -0.04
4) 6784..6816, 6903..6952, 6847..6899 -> 0.09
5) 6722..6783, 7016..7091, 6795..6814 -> 0.06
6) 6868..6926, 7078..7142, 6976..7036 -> -0.13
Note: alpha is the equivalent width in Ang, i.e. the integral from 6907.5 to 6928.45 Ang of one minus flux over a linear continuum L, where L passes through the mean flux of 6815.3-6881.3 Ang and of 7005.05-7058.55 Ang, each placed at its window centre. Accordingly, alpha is 0.5 Ang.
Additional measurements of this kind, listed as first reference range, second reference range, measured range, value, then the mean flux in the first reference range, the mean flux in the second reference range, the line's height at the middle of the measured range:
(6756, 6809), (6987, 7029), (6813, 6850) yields 2.5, 6.07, 6.85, 6.24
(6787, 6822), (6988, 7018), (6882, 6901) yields 1.7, 5.94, 6.75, 6.3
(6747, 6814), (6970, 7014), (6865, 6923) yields 5.9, 6.07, 6.78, 6.45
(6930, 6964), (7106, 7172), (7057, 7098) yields -2.4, 6.57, 6.37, 6.43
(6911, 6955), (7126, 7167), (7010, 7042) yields -4.2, 6.31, 6.29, 6.3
